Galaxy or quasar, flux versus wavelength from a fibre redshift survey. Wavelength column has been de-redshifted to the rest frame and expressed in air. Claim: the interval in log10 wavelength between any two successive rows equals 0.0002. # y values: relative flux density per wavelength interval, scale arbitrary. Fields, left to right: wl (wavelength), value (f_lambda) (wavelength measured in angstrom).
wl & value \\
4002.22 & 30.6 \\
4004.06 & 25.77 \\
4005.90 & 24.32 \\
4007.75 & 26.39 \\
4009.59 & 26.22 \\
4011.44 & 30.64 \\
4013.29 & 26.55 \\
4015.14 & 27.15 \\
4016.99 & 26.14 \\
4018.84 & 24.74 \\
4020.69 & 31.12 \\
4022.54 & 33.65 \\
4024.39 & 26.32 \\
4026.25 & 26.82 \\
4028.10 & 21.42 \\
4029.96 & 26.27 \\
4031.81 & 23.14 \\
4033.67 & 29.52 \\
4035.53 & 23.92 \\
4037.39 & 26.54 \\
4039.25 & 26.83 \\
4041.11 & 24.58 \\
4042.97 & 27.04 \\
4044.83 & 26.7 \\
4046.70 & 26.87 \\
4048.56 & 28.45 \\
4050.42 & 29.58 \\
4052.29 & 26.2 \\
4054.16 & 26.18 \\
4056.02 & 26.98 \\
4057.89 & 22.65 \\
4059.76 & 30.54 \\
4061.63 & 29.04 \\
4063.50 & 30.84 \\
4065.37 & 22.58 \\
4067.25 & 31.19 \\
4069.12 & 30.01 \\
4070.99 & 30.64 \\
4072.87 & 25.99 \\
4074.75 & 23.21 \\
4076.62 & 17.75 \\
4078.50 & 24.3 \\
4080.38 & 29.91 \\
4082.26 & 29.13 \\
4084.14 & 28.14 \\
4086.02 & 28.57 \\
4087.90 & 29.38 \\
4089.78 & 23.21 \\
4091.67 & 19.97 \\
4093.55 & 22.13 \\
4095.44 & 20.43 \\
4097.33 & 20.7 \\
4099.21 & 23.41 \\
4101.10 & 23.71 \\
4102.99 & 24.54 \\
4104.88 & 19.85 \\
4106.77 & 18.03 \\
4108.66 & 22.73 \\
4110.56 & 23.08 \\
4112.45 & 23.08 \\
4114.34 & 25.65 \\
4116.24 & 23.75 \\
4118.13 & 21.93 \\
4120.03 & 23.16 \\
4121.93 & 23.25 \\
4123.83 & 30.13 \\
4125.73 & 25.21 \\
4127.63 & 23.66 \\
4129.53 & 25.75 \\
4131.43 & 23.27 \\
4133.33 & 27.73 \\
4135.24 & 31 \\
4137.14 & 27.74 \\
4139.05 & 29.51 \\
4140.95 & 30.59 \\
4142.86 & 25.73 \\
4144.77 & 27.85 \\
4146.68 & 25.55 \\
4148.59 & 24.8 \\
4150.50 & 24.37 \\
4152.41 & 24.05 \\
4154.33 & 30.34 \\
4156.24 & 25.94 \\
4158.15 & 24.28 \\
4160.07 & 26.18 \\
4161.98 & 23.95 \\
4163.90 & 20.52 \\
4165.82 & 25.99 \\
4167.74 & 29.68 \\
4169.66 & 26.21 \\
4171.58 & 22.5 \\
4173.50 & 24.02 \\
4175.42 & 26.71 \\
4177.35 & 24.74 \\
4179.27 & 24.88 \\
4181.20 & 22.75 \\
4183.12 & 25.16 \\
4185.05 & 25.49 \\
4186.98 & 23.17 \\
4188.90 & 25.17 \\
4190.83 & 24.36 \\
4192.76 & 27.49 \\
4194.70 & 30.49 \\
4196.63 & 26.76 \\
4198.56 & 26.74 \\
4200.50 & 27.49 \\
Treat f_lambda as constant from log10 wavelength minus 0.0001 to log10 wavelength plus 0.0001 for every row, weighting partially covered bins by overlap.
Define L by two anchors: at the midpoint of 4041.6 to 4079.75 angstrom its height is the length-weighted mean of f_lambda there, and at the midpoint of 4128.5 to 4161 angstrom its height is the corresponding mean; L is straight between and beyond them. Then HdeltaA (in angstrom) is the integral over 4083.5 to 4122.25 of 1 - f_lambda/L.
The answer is 5.1 angstrom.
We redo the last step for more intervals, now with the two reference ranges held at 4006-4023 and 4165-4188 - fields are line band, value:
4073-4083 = 0.69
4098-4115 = 2.36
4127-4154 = -1.02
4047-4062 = -0.16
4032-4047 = 0.55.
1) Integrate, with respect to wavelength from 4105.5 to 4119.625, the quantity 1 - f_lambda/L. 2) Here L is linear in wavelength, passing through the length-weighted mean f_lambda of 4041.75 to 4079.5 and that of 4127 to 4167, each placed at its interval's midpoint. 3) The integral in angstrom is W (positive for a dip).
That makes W 2.1 angstrom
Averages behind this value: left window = 26.8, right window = 26.2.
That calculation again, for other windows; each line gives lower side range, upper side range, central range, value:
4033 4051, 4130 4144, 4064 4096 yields 1.74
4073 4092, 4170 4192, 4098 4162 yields -0.16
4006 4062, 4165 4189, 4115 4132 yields 0.83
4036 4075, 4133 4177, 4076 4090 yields 0.18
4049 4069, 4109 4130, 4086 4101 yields 1.53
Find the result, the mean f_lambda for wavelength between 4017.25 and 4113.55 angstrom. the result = 25.7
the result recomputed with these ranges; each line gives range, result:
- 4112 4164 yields 25.8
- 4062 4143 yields 25.2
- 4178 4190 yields 24.5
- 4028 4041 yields 25.6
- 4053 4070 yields 27.8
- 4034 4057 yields 26.7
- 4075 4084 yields 25.4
